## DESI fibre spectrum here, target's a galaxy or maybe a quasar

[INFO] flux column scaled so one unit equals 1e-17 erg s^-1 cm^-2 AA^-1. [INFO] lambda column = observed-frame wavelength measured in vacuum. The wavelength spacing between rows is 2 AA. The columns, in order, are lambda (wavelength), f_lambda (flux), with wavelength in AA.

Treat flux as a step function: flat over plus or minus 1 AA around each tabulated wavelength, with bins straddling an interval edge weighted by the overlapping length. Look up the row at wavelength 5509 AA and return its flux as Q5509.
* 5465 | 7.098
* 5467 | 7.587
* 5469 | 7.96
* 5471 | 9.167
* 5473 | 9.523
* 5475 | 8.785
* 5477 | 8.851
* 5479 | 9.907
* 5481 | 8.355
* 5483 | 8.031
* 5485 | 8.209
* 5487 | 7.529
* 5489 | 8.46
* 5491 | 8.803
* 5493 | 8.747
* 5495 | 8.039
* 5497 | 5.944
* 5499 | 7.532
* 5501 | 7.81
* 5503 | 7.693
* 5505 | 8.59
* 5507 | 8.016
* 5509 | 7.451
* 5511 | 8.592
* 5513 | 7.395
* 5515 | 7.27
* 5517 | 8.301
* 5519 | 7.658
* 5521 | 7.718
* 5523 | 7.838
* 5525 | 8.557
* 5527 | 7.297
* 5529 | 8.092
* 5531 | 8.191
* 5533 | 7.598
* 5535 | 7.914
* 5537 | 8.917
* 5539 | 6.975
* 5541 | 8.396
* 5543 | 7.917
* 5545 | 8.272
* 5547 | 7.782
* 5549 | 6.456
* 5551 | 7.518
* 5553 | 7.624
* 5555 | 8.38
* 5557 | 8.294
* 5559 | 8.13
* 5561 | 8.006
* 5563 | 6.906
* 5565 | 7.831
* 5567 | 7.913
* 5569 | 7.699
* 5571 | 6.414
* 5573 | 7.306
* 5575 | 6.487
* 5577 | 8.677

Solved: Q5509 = 7.451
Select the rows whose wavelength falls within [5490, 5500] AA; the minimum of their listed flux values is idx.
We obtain 5.944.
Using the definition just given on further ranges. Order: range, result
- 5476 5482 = 8.355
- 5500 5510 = 7.451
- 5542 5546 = 7.917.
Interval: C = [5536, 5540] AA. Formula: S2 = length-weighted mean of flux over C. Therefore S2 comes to 7.95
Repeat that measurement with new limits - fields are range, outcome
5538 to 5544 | 7.76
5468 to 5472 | 8.56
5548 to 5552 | 6.99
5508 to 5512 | 8.02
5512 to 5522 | 7.67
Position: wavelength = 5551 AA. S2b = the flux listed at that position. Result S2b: 7.518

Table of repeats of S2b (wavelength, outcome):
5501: 7.81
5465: 7.098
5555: 8.38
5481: 8.355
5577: 8.677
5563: 6.906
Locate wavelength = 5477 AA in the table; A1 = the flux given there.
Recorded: 8.851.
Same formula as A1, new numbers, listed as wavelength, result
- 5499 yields 7.532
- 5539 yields 6.975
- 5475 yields 8.785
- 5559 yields 8.13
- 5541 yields 8.396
